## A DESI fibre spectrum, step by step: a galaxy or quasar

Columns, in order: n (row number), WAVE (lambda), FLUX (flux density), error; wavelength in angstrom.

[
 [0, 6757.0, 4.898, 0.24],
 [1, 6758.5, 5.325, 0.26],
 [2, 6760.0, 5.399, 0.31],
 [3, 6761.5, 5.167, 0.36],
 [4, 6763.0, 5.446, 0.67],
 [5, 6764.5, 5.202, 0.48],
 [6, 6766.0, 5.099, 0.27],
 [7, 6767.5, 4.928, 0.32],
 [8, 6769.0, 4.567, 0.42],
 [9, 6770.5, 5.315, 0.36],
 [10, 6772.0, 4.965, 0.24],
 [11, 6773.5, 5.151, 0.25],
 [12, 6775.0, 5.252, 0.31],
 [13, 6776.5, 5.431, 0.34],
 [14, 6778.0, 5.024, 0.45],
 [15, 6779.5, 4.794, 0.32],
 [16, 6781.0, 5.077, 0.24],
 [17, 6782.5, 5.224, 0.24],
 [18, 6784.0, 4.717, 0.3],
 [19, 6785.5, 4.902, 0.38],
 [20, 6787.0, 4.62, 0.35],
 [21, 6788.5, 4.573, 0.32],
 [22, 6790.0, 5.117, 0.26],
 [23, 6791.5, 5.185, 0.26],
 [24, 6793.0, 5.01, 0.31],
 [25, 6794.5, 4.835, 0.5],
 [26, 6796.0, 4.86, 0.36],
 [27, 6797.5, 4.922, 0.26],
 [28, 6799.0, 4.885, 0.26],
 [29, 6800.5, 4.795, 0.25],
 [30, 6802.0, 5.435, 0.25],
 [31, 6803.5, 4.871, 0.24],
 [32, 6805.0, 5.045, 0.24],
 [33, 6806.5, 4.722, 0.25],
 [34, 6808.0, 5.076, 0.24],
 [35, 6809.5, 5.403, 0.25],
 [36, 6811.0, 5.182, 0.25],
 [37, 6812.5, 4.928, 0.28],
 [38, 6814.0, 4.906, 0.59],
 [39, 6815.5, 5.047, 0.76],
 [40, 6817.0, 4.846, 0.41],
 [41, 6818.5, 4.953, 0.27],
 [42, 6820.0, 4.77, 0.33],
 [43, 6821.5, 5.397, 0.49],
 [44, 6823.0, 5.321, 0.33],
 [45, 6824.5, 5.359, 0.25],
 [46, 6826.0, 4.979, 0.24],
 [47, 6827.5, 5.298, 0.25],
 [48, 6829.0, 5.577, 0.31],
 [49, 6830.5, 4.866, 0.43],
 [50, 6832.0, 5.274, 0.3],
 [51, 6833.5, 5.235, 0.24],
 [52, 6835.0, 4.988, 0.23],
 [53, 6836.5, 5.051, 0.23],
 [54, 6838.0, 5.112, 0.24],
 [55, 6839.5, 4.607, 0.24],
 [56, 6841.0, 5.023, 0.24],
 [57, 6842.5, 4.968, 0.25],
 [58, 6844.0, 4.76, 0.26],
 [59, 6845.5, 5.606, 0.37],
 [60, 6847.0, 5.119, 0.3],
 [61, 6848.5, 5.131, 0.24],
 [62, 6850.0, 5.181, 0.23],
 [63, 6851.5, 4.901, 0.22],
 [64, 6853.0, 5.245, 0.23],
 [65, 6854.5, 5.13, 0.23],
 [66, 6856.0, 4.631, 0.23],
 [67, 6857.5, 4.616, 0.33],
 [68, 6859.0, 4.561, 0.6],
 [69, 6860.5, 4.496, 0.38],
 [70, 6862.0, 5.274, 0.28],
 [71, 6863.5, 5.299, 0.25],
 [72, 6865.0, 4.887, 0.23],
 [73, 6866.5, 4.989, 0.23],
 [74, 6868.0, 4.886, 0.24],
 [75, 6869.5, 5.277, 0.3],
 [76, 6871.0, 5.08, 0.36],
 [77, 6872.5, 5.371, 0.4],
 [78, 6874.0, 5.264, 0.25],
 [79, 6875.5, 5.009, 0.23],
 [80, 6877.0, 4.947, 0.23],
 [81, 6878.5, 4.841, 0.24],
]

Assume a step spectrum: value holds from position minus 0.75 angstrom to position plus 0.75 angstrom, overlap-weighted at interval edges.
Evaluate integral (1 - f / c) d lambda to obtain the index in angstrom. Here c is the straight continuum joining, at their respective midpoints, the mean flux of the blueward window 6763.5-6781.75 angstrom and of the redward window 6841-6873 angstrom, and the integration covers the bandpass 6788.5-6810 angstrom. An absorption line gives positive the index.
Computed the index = 0.27 angstrom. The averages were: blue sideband 5.07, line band 4.99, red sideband 5.02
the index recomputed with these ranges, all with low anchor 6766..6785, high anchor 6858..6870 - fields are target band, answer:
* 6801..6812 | -0.2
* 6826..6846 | -0.5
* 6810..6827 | -0.3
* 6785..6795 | 0.3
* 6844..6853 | -0.4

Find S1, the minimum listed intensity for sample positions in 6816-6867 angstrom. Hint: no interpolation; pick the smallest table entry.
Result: 4.496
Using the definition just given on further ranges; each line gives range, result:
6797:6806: 4.795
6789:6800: 4.835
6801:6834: 4.722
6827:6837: 4.866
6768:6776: 4.567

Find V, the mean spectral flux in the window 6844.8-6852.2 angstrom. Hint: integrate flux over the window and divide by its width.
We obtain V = 5.19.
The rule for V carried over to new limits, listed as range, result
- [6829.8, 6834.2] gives 5.13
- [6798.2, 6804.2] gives 5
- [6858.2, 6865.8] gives 4.9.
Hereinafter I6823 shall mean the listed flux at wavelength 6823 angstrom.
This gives 5.321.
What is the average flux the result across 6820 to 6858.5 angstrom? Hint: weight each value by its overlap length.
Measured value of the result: 5.09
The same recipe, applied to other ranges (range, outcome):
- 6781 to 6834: 5.03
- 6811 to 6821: 4.94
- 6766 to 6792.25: 4.99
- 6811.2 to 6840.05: 5.08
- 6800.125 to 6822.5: 5.03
